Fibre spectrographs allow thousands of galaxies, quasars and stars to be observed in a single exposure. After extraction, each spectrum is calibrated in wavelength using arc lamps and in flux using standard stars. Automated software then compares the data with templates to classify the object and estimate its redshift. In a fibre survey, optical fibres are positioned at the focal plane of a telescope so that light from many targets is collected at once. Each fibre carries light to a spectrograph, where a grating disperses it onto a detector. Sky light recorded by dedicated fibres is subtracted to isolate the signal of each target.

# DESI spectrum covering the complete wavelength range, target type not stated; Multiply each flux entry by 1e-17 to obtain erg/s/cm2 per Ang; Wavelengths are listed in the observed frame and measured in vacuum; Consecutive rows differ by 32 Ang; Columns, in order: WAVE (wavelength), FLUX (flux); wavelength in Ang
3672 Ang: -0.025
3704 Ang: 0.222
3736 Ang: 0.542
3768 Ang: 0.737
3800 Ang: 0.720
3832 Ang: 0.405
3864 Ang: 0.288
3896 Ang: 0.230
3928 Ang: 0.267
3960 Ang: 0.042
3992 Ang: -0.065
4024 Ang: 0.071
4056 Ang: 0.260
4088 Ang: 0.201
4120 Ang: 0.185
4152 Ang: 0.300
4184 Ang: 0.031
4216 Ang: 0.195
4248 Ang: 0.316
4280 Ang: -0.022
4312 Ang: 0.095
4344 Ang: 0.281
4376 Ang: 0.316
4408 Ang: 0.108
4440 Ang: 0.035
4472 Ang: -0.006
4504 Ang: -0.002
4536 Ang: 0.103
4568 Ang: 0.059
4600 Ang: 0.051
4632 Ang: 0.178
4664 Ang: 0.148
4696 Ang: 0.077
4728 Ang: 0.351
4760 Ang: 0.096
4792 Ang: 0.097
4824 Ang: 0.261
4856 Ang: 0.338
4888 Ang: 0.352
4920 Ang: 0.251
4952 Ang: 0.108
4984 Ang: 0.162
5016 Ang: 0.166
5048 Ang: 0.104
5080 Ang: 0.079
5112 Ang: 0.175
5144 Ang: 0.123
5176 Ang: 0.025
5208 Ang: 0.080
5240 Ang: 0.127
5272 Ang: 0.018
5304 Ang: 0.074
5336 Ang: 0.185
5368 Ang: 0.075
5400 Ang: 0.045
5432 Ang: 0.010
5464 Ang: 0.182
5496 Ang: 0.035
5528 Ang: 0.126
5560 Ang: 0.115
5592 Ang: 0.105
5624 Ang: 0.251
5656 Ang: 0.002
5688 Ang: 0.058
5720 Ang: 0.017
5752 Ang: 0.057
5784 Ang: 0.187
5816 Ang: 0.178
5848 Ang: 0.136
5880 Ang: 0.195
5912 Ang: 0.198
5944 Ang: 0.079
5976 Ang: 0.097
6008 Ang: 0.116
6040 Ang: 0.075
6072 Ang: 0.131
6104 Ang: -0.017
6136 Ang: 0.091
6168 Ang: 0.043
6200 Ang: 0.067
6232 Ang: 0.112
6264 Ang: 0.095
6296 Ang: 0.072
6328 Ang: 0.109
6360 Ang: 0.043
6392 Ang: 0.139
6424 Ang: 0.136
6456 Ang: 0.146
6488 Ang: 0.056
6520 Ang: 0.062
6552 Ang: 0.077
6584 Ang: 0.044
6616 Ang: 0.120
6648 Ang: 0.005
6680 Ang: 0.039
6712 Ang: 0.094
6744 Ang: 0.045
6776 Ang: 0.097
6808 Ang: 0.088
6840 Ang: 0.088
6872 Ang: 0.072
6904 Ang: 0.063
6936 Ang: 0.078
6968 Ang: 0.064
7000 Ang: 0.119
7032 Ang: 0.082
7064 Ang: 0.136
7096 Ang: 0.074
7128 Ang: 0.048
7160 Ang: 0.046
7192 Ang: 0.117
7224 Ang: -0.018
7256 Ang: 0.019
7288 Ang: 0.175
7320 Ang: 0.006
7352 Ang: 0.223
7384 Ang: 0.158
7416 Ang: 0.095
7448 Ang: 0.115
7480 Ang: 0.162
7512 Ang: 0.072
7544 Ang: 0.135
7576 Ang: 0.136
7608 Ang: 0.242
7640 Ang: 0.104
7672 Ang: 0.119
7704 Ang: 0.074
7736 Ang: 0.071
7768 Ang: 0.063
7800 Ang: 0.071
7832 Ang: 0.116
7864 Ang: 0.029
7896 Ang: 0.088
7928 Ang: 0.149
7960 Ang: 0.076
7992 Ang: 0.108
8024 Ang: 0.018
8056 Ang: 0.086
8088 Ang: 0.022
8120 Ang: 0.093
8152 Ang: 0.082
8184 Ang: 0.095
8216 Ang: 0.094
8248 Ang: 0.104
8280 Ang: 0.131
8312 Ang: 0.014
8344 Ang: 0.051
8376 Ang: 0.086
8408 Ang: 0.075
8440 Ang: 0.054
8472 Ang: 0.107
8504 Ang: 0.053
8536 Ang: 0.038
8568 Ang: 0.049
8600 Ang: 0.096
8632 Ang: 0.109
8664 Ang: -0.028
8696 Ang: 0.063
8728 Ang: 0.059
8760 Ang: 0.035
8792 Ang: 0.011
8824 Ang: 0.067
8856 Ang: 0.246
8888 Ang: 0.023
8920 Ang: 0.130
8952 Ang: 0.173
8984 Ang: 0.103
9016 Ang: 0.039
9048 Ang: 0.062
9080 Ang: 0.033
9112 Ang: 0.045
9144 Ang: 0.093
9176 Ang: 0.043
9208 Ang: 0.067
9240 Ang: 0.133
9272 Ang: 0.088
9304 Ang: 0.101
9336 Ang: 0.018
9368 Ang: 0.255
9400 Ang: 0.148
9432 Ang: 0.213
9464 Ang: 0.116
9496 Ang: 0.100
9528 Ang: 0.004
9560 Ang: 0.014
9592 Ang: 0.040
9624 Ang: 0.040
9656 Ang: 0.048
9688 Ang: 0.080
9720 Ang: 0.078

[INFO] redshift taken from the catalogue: 1.374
